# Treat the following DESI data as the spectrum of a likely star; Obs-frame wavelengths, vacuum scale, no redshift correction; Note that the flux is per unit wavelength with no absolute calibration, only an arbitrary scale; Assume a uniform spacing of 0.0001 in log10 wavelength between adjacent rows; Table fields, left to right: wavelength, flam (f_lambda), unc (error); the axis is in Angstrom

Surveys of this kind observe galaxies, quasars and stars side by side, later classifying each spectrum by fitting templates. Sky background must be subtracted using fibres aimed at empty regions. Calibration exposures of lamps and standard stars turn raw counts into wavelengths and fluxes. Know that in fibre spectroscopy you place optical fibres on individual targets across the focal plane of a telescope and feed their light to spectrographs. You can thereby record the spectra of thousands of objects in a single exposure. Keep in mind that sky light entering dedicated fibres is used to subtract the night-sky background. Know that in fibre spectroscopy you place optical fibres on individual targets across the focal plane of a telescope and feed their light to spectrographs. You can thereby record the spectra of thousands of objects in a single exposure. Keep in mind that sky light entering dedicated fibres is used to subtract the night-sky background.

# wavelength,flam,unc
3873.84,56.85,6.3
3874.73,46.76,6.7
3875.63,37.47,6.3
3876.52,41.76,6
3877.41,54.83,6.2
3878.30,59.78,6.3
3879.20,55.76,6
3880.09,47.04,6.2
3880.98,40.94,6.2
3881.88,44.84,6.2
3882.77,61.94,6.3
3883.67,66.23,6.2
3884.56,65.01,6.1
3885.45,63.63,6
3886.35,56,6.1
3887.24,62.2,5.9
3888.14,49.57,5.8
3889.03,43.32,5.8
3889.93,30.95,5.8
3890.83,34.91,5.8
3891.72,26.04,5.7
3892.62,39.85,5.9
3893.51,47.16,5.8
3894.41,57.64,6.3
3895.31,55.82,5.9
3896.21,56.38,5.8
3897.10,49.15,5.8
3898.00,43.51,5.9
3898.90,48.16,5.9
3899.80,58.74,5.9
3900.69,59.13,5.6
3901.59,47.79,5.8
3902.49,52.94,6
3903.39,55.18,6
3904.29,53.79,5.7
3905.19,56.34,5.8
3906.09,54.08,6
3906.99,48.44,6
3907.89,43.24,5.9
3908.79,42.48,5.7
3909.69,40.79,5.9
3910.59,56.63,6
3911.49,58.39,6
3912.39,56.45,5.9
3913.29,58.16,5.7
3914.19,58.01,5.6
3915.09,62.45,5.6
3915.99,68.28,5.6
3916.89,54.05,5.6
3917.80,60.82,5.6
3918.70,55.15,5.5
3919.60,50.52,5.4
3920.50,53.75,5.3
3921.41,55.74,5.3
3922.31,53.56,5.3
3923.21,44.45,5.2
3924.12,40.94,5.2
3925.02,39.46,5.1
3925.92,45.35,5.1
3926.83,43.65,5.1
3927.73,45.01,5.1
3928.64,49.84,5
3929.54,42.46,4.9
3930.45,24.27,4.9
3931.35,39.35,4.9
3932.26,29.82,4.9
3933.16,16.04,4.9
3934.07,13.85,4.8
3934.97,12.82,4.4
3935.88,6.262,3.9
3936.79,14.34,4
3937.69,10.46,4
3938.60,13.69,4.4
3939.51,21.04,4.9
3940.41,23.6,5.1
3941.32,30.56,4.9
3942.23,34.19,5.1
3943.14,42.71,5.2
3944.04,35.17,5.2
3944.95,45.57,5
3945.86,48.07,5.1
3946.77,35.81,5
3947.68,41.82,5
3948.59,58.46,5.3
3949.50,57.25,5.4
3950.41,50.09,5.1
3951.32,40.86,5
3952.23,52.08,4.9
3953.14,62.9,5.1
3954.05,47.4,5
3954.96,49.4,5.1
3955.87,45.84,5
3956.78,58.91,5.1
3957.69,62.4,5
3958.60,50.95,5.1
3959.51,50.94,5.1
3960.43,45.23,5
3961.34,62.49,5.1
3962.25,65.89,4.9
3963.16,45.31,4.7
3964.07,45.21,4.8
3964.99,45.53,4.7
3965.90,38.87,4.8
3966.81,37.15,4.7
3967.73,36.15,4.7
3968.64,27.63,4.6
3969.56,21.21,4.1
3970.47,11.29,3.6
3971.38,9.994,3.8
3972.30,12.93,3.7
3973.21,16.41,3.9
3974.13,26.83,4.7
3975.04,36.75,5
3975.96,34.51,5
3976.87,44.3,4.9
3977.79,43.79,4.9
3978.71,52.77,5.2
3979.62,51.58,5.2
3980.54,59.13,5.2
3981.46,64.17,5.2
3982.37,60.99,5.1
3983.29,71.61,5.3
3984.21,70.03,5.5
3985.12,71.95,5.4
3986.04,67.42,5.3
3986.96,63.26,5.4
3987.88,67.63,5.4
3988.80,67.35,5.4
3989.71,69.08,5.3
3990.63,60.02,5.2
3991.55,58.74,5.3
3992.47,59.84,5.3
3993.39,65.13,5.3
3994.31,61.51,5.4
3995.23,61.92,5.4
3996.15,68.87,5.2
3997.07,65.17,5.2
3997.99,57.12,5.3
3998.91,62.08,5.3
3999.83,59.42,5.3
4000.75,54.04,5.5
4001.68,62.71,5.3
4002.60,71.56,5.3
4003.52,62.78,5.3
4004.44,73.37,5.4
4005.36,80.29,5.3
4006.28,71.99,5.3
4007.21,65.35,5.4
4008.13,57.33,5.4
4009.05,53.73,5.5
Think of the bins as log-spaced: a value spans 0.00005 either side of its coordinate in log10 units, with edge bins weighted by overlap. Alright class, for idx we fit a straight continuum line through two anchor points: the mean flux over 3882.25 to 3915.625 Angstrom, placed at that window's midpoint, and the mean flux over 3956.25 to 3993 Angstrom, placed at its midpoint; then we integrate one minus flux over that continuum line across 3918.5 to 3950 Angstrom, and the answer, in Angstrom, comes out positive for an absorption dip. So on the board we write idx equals 8.8 Angstrom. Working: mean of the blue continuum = 51.9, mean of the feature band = 36.3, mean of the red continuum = 48.7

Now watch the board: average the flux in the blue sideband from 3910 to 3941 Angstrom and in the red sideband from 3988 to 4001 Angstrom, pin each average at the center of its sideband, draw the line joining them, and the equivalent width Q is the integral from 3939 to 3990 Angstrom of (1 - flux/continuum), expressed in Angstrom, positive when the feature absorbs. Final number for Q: 6.59 Angstrom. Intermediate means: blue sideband 40.5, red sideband 62.5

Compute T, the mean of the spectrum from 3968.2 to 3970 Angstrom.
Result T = 24.3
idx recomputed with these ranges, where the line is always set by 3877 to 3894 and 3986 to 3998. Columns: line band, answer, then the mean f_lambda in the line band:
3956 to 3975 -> 6.80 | 38.6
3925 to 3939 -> 7.08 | 27.6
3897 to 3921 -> -0.25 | 53.6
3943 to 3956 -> 2.37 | 47.7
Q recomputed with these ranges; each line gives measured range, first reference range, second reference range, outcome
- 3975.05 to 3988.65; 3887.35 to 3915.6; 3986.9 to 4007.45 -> 0.9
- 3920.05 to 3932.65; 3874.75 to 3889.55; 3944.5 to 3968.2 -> 1.8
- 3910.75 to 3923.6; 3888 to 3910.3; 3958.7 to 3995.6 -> -2.2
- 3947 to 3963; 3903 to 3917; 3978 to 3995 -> 1.8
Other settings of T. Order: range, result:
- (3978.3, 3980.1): 52.3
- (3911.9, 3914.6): 57.6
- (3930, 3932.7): 31.2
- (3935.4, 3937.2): 10.2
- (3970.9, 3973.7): 13.2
